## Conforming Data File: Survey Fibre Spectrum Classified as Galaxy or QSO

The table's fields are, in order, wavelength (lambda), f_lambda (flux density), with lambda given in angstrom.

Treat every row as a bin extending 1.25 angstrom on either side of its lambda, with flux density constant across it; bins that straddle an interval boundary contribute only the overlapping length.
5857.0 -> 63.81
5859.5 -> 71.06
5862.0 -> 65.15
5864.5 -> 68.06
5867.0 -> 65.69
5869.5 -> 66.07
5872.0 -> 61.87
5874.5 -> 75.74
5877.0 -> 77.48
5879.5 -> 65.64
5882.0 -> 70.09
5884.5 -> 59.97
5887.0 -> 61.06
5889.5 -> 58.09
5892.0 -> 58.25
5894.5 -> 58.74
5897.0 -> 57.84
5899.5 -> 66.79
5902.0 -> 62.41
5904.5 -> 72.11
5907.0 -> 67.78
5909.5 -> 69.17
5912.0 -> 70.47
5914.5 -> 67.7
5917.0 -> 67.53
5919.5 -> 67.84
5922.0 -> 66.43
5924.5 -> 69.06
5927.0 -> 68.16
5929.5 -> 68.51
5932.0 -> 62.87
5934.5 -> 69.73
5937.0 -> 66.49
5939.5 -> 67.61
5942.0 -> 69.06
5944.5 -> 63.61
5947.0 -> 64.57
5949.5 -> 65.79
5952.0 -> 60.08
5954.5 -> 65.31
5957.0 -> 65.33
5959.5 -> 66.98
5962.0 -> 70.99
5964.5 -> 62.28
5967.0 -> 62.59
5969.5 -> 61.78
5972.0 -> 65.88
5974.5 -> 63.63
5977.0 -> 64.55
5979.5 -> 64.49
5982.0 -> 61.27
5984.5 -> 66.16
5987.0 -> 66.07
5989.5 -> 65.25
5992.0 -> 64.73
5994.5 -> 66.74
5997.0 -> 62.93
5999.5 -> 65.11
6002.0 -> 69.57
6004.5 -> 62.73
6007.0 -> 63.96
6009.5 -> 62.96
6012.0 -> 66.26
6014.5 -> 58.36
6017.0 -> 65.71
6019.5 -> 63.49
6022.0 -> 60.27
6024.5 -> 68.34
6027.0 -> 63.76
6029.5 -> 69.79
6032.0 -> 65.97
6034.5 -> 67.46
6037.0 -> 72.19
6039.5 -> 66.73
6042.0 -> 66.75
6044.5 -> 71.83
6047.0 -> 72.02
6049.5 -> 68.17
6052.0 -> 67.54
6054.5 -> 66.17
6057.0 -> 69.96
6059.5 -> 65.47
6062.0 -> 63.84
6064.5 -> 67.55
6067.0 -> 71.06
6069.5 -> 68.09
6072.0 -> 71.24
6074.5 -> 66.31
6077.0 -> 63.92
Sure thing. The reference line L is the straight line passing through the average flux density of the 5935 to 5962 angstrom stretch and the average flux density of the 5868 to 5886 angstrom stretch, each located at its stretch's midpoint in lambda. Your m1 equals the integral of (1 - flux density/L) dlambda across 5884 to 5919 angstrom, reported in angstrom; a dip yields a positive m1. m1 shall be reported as 1.5 angstrom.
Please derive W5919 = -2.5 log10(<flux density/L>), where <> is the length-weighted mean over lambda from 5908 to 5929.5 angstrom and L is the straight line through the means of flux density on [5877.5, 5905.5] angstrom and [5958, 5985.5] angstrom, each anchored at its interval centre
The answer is -0.077 mag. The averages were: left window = 63.1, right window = 64.6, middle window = 68.3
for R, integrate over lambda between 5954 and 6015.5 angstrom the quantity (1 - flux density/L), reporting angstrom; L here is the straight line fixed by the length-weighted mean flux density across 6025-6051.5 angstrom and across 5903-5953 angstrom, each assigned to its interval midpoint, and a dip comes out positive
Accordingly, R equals 2.9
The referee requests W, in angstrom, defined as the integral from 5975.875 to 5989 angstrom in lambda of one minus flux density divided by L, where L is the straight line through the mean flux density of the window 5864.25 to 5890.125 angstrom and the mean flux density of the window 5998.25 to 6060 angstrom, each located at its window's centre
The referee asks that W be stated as 0.4 angstrom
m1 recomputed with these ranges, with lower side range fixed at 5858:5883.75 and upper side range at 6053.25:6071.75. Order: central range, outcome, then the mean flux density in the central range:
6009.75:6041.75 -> 1.0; 65.6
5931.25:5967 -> 1.3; 65.7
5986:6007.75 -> 0.9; 65.3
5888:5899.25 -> 1.5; 59.1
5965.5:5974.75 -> 0.6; 63.4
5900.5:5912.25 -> 0.0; 68.2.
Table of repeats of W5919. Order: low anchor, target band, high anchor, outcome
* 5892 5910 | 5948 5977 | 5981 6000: 0.00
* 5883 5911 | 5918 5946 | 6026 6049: -0.05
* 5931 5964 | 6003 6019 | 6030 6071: 0.07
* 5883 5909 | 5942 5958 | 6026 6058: 0.00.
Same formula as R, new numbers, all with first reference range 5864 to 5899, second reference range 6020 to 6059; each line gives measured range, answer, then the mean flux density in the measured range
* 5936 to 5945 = -0.2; 67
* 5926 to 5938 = -0.3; 67.1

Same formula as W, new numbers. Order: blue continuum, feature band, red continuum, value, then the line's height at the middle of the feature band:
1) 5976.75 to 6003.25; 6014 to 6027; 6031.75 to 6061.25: 0.6 angstrom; 66.9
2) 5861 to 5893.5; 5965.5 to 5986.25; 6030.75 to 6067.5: 1.0 angstrom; 67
